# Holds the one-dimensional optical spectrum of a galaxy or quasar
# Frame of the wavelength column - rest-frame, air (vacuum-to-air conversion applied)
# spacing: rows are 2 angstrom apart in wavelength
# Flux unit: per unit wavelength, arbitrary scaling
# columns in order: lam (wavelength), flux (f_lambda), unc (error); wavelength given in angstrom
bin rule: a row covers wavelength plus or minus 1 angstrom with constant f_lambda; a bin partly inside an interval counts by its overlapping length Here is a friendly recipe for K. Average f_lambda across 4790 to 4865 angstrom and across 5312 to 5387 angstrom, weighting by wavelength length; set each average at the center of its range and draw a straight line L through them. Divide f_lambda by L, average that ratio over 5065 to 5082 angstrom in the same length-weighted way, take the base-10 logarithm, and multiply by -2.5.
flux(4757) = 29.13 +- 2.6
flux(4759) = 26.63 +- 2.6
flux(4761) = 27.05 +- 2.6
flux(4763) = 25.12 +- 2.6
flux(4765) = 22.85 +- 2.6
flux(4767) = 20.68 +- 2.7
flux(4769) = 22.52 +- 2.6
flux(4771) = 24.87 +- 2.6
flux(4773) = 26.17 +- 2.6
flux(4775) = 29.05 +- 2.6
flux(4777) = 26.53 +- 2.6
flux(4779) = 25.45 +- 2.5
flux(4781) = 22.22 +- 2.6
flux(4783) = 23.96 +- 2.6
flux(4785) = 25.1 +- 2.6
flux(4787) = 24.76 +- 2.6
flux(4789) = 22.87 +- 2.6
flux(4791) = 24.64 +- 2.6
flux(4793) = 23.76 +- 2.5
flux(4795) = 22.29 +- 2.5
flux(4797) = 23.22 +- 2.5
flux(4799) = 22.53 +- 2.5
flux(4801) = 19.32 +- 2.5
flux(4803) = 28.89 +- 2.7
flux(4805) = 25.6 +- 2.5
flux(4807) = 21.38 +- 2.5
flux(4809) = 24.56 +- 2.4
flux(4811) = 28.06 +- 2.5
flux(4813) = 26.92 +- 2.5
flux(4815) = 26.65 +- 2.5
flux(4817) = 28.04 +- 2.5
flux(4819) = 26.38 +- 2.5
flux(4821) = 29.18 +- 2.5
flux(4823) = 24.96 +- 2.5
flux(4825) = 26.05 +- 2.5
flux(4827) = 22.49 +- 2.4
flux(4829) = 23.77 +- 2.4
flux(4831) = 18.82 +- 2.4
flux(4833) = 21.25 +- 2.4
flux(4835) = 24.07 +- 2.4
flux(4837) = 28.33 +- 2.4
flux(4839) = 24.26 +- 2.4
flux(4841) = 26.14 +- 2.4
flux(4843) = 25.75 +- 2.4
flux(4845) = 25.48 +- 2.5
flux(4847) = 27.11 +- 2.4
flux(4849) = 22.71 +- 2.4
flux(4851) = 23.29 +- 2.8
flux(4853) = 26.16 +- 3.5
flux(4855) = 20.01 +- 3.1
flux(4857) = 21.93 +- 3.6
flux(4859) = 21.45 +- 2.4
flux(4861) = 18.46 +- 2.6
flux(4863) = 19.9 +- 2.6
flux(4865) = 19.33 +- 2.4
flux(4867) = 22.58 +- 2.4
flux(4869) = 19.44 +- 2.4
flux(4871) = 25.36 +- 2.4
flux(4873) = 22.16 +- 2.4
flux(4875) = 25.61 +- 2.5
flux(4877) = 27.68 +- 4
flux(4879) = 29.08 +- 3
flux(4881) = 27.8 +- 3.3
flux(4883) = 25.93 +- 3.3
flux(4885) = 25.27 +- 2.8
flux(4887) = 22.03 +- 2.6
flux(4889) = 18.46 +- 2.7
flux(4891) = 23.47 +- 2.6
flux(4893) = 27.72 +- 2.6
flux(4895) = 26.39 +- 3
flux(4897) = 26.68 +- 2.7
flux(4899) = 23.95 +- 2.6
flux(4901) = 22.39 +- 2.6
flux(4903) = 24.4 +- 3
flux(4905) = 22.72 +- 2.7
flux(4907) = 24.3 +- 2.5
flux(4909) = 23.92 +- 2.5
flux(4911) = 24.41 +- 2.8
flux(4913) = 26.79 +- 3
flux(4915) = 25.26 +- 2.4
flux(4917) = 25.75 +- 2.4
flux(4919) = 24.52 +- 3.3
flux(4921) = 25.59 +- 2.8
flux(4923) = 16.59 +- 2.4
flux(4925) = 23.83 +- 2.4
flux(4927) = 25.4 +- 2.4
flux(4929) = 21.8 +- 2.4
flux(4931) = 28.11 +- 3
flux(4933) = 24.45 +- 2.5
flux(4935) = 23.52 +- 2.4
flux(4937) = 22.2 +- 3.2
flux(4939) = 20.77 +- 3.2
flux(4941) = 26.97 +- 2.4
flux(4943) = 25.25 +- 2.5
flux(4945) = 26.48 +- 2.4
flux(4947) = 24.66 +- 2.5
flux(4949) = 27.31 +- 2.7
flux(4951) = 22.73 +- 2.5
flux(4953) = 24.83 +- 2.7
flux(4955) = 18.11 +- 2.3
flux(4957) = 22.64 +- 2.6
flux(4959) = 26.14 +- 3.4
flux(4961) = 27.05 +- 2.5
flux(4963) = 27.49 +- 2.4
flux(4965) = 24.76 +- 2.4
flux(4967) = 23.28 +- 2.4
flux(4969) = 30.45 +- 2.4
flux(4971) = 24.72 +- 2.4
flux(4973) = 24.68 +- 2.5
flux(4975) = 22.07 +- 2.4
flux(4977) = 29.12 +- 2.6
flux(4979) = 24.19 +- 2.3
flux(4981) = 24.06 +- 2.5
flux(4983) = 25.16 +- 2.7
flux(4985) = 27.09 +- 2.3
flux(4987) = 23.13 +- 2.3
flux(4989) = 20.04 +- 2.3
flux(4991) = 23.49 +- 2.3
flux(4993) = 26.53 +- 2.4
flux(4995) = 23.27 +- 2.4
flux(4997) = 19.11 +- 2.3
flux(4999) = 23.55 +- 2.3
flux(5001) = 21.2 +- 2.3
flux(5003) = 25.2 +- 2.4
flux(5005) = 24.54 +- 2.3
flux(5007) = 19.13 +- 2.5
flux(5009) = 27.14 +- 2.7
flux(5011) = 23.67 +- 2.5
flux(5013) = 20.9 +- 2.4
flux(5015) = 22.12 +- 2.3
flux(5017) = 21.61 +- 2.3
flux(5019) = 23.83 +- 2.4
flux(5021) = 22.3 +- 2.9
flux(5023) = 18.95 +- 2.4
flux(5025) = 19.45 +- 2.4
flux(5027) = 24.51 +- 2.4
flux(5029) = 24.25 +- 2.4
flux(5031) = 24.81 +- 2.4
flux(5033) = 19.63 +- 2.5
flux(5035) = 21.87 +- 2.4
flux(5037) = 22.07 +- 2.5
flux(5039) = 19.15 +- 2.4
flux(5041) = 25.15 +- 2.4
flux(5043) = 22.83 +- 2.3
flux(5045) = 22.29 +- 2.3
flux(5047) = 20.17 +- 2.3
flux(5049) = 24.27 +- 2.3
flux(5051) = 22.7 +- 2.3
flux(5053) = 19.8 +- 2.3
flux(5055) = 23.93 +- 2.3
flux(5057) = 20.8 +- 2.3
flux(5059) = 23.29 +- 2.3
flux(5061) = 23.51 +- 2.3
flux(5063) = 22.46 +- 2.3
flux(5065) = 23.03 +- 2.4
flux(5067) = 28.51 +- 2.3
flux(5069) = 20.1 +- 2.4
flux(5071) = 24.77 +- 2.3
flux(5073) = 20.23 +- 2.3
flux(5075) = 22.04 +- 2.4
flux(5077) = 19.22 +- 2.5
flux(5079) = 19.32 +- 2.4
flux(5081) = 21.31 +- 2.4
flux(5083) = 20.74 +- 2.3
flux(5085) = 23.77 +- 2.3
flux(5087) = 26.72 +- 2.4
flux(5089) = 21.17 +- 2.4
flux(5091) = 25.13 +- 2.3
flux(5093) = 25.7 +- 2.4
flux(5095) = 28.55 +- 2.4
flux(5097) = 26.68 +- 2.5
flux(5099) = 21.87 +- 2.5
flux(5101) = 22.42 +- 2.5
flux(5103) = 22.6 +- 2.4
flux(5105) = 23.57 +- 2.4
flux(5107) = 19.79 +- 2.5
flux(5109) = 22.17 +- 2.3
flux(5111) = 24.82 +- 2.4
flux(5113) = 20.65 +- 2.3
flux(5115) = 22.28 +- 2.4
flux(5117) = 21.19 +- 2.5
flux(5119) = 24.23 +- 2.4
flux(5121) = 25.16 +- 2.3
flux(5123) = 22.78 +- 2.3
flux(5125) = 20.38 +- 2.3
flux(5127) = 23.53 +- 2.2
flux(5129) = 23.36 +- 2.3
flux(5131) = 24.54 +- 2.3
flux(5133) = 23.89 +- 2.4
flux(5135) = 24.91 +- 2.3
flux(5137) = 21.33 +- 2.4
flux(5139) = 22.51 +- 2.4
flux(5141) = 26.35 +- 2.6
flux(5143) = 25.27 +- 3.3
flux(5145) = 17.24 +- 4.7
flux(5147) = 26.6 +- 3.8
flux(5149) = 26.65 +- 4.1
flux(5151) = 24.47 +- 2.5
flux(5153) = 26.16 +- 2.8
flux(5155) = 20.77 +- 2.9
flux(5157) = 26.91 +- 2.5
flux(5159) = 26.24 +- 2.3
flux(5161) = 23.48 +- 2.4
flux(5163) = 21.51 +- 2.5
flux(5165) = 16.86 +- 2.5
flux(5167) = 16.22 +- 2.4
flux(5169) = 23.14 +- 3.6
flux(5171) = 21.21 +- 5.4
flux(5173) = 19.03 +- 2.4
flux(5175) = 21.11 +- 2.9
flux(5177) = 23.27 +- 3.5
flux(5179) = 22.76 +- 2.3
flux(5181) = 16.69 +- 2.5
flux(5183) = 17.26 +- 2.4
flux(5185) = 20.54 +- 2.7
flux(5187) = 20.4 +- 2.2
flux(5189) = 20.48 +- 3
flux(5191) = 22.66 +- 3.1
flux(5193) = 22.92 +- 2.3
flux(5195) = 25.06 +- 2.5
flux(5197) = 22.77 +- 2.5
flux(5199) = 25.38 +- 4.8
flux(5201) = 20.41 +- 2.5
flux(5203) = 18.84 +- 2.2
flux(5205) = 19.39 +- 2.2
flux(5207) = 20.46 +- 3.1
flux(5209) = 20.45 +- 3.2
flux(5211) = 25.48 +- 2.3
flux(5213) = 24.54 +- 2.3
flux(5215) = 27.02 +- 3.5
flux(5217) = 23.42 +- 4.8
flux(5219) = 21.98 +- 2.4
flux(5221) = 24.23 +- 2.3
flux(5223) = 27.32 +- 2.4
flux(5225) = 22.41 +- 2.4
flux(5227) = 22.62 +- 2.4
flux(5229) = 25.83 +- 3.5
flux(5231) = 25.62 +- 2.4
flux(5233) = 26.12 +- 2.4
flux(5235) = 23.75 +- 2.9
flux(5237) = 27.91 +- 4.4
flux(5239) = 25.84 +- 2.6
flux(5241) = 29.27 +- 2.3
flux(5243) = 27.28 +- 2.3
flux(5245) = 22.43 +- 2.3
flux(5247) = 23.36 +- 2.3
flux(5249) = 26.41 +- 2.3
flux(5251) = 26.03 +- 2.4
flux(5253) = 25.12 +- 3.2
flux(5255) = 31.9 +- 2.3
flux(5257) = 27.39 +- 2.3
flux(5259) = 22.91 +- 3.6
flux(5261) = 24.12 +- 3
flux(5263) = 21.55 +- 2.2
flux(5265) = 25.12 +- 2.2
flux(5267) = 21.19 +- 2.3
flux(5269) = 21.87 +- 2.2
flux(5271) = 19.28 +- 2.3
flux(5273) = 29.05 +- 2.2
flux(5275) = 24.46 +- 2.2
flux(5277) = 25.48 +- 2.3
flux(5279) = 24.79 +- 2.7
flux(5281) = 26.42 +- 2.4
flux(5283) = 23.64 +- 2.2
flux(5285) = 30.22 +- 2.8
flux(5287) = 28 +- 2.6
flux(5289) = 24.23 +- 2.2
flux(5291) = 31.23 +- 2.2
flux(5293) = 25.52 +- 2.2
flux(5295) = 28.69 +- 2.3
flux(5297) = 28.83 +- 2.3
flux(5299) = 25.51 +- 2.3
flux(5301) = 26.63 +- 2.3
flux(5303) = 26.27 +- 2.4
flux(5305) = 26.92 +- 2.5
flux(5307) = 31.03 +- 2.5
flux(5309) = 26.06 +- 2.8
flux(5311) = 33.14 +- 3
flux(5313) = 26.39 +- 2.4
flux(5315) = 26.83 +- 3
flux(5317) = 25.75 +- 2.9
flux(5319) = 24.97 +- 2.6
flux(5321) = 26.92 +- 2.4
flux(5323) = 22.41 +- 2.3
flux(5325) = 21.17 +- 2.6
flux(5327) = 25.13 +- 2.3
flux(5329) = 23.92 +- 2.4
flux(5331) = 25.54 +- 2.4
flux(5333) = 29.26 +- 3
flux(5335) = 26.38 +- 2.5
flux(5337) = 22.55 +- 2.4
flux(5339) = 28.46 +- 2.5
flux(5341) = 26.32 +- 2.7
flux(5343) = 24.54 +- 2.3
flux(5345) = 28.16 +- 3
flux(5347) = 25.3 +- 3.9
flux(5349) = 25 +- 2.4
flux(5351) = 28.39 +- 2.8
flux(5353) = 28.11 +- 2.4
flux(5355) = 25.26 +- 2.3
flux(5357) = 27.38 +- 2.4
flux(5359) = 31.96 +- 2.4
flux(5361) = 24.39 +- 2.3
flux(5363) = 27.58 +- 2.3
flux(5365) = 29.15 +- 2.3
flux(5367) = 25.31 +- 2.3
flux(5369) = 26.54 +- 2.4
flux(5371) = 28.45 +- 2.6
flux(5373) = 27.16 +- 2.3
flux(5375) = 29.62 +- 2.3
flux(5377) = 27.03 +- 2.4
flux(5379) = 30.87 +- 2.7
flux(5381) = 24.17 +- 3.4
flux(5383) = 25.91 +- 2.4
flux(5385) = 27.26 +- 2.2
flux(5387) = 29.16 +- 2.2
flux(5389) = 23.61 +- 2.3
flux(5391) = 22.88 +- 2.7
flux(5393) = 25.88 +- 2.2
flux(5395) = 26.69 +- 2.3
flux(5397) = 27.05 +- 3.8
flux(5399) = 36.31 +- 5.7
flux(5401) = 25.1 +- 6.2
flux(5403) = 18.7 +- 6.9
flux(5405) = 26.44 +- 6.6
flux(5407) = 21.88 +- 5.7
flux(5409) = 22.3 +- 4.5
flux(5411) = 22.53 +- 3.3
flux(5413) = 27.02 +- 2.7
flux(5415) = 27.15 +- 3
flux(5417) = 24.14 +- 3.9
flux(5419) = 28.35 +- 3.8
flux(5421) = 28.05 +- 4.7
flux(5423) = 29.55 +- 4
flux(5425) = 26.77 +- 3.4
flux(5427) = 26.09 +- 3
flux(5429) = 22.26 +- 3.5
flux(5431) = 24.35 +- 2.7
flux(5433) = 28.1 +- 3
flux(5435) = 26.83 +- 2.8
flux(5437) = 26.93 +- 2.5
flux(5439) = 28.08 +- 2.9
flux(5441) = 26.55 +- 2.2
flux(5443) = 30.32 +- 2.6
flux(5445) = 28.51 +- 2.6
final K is 0.15 mag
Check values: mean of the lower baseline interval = 24.1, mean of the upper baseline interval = 26.5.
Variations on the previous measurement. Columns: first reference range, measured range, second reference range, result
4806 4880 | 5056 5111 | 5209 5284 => 0.07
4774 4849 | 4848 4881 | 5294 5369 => 0.09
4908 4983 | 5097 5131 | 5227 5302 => 0.11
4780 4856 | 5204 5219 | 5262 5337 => 0.12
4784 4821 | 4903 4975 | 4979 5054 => -0.05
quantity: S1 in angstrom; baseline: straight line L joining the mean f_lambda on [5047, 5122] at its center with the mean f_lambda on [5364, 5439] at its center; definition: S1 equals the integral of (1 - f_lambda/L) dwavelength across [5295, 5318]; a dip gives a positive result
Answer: -2.07 angstrom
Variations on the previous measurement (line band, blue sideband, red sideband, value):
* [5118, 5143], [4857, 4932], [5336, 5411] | 1.49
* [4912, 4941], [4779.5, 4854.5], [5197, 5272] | 0.56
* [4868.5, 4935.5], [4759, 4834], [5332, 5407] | 1.32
